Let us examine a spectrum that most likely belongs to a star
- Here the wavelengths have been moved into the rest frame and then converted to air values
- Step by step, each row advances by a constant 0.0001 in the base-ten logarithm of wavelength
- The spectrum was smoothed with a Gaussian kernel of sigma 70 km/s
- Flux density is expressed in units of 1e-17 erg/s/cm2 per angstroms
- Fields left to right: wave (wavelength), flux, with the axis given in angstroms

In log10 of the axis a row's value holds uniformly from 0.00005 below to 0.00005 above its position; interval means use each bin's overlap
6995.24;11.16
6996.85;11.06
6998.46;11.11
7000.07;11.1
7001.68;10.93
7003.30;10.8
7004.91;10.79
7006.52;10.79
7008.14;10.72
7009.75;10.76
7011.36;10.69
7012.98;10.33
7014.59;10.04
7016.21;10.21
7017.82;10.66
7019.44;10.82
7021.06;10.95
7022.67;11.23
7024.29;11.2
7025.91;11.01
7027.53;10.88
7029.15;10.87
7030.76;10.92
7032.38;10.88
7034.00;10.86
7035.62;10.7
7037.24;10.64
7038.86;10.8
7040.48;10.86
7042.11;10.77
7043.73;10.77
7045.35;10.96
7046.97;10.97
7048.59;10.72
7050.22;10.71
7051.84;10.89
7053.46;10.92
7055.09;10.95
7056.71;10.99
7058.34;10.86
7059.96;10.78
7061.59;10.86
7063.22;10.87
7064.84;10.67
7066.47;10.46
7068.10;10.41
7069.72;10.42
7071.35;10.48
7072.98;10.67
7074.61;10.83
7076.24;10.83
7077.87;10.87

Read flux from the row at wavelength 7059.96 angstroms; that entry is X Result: 10.78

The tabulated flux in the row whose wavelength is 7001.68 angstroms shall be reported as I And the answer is 10.93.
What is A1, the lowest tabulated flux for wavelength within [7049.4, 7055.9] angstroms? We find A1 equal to 10.71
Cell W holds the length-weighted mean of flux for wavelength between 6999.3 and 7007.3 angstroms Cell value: 10.9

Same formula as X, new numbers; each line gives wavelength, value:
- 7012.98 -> 10.33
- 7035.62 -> 10.7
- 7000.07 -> 11.1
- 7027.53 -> 10.88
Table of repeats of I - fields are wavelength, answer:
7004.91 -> 10.79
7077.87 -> 10.87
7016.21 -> 10.21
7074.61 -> 10.83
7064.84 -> 10.67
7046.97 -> 10.97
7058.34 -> 10.86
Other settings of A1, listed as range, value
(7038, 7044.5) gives 10.77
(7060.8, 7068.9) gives 10.41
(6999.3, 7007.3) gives 10.79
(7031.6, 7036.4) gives 10.7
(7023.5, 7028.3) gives 10.88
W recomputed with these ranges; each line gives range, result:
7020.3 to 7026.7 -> 11.1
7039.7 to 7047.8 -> 10.9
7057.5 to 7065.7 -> 10.8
